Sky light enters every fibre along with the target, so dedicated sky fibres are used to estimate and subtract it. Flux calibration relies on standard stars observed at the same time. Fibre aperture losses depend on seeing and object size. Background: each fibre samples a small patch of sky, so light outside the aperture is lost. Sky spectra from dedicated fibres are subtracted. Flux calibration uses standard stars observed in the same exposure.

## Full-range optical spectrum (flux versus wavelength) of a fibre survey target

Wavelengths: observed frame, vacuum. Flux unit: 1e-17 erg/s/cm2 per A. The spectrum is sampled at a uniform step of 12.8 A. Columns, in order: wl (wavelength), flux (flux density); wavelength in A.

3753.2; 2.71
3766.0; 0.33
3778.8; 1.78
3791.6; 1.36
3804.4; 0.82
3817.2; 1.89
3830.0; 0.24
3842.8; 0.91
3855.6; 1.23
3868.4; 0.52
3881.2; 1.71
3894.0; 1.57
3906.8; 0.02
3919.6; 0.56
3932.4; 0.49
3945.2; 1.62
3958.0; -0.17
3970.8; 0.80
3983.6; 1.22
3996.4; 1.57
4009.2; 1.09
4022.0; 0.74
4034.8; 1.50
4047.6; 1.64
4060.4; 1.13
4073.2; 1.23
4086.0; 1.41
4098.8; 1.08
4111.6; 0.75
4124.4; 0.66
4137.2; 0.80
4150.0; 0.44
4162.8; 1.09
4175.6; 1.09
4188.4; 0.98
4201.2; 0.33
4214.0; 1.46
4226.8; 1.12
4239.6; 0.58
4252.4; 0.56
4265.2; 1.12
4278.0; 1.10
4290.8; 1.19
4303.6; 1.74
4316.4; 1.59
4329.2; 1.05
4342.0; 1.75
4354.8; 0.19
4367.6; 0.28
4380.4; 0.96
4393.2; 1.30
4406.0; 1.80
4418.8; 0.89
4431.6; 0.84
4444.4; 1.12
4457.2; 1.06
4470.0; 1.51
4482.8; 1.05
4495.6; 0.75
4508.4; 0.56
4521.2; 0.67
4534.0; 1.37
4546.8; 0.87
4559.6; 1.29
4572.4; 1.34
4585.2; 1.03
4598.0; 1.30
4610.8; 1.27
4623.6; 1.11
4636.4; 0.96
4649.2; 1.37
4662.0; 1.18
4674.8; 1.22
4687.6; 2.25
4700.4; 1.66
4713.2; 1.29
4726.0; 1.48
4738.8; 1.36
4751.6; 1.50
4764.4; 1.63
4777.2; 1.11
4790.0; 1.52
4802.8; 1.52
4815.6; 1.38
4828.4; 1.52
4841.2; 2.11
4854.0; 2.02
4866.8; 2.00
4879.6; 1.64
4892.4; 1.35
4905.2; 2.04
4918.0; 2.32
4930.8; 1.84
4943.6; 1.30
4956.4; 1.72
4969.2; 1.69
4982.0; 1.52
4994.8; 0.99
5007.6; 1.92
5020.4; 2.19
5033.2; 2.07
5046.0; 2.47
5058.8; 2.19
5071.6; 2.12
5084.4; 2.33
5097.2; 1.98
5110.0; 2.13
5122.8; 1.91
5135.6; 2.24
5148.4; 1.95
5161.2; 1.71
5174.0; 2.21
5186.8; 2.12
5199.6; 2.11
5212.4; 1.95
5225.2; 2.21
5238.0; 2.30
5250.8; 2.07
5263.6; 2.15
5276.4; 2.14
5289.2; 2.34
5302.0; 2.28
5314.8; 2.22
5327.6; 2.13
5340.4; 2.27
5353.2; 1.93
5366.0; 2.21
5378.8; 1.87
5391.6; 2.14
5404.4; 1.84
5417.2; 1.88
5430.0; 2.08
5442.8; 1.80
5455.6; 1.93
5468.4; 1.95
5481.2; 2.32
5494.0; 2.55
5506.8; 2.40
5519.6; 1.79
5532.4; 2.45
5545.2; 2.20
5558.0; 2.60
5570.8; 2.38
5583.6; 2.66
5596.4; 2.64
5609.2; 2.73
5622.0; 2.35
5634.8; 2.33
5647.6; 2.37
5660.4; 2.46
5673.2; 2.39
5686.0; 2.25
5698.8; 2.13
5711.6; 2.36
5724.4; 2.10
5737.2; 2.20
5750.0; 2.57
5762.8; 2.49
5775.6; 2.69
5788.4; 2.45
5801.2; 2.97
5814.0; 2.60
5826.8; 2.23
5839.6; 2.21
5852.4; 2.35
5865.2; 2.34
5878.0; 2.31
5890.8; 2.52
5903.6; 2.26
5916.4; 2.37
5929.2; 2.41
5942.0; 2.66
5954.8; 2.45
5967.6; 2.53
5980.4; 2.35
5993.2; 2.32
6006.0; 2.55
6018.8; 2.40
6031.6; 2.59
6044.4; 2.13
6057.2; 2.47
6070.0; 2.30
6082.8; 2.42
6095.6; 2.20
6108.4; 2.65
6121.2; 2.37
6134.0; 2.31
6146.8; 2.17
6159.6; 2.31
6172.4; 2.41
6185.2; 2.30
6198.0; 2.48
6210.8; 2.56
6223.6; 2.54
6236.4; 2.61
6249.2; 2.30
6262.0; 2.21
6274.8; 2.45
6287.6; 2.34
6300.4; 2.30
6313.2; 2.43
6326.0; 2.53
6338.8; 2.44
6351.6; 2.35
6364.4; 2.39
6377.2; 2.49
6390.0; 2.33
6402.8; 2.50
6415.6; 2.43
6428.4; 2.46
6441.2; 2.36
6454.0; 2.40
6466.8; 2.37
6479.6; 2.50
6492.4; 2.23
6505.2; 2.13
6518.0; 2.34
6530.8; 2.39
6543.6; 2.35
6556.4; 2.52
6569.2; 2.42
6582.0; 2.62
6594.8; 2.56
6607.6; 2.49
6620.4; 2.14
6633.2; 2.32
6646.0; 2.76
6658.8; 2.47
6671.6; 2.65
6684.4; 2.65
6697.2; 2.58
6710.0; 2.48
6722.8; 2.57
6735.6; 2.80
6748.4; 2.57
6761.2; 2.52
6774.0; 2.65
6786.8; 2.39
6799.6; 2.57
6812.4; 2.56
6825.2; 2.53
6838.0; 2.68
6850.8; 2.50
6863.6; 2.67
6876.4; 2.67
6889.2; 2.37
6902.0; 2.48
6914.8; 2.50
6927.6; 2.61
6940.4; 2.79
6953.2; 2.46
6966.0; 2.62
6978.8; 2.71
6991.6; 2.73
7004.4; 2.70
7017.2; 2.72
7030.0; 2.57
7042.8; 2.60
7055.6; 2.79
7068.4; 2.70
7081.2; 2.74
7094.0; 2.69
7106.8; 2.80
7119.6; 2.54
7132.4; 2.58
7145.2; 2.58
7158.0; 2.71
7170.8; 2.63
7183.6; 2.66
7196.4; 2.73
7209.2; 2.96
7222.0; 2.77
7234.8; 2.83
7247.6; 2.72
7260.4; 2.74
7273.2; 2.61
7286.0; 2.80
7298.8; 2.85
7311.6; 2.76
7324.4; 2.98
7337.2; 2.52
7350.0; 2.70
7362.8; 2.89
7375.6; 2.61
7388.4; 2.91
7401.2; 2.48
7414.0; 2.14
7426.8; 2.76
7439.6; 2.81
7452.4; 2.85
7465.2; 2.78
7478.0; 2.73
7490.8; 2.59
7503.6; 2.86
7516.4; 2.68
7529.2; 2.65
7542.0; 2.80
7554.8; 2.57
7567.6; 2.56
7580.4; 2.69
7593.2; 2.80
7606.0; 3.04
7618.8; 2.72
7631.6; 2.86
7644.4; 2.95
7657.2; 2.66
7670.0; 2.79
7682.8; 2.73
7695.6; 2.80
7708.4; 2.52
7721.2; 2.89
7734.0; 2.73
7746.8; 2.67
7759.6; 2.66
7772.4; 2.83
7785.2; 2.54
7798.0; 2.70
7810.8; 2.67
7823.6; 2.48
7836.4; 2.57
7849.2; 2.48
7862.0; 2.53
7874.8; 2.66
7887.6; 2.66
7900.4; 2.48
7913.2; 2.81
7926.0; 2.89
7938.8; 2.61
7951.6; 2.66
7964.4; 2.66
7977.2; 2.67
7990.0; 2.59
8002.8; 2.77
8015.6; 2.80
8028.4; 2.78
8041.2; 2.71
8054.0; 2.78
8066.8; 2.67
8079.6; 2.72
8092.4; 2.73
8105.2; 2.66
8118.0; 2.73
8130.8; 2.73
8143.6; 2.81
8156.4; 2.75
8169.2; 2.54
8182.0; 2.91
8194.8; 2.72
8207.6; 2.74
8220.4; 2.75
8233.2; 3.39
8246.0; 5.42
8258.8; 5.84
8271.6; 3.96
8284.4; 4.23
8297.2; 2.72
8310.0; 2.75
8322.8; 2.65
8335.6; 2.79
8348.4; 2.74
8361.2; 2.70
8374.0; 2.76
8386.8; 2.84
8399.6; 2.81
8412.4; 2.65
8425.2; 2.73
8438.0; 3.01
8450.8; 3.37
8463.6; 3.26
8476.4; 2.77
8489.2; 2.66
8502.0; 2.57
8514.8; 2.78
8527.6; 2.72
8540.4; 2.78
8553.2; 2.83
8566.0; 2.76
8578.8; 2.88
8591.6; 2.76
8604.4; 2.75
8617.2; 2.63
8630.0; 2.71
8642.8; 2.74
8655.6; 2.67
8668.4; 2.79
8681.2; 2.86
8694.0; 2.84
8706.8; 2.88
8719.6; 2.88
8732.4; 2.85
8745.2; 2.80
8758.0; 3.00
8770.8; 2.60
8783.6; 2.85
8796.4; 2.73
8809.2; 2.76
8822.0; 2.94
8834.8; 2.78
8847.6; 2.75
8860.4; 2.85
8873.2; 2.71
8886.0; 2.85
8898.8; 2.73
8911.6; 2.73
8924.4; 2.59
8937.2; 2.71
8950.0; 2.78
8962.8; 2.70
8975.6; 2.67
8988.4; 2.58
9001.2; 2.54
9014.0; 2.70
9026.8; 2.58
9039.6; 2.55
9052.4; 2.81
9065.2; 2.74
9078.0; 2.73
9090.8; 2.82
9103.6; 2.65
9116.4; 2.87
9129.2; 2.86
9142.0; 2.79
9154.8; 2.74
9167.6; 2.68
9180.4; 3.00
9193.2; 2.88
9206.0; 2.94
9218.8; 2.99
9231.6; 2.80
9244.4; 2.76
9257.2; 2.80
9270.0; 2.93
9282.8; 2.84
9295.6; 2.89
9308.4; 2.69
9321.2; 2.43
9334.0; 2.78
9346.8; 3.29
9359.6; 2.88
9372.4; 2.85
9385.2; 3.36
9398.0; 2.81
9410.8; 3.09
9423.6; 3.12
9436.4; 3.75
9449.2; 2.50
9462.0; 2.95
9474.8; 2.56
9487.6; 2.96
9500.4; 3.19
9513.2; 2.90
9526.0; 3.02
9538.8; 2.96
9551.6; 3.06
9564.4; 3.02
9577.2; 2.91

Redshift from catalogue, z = 0.26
